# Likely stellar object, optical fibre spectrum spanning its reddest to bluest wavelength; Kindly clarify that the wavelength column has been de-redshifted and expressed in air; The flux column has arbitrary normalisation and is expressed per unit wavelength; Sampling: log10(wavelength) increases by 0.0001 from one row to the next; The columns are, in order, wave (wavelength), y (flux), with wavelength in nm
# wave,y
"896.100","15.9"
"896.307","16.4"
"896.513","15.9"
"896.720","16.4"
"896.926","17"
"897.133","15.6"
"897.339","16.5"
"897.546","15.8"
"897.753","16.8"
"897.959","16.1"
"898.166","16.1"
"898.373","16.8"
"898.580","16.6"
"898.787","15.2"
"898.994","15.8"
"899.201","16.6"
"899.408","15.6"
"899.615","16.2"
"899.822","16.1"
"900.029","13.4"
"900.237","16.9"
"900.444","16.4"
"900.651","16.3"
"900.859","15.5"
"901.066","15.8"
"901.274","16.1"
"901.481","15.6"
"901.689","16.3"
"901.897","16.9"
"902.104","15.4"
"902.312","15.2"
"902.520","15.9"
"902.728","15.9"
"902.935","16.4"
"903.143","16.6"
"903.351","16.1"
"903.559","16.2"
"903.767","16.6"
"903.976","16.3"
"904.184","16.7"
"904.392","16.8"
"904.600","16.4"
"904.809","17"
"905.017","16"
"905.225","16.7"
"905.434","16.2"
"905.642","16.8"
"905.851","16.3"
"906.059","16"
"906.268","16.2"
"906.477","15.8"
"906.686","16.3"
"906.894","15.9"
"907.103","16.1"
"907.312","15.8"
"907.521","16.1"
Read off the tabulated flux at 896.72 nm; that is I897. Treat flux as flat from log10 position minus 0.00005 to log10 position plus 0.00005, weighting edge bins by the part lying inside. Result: 16.4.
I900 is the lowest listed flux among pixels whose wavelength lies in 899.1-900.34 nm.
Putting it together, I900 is 13.4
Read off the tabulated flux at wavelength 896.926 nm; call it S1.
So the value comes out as 17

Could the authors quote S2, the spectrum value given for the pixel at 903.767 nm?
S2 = 16.6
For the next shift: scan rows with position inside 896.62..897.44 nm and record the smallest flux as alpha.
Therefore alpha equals 15.6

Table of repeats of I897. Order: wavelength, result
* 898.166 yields 16.1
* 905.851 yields 16.3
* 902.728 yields 15.9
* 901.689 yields 16.3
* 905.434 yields 16.2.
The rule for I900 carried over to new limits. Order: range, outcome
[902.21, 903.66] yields 15.2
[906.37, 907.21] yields 15.8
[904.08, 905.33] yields 16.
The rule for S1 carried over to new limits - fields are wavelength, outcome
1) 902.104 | 15.4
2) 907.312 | 15.8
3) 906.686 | 16.3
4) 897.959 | 16.1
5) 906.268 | 16.2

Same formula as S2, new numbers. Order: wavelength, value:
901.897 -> 16.9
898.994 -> 15.8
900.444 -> 16.4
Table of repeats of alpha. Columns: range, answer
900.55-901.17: 15.5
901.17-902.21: 15.4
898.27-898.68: 16.6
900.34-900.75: 16.3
